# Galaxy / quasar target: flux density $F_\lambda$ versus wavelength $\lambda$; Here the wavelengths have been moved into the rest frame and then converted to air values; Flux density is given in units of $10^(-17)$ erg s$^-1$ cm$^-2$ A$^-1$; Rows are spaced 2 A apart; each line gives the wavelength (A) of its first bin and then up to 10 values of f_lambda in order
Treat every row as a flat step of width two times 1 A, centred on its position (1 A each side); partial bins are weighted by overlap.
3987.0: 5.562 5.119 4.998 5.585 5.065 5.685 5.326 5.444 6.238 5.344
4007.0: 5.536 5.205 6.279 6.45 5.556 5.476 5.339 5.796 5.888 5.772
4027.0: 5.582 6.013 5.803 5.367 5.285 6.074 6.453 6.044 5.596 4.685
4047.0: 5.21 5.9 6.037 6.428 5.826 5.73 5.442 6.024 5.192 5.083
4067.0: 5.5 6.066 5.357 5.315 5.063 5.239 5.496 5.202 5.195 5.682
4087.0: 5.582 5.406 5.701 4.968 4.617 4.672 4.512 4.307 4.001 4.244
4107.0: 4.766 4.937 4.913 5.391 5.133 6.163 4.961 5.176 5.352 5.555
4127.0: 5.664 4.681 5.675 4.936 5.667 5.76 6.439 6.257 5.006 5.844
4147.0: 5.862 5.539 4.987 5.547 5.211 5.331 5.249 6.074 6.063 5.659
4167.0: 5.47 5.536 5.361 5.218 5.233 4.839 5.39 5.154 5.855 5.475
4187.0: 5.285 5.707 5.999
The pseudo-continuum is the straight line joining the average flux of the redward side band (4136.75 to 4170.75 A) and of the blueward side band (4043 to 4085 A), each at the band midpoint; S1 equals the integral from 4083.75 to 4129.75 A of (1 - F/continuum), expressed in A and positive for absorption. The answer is 4.15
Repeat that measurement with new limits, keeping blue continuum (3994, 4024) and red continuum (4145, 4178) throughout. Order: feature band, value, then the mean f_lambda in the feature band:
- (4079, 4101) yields 1.6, 5.13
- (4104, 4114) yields 1.2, 4.85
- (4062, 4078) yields 0.6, 5.35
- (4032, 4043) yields -0.4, 5.82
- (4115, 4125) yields 0.2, 5.4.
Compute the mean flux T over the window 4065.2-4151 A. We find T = 5.28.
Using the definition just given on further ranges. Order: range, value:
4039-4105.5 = 5.34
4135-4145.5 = 5.84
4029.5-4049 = 5.64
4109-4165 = 5.49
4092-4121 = 4.84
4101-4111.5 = 4.53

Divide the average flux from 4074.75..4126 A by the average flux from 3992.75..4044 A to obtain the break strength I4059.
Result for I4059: 0.89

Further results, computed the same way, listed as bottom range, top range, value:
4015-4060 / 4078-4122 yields 0.88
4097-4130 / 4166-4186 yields 1.08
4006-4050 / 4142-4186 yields 0.96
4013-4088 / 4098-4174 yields 0.95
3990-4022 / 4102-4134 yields 0.91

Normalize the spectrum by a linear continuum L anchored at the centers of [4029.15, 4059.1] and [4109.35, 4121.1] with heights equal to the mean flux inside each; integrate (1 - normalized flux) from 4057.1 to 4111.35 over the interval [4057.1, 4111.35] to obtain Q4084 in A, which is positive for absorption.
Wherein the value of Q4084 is 3.4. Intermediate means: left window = 5.74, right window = 5.28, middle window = 5.14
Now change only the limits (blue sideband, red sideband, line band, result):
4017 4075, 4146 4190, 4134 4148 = -0.8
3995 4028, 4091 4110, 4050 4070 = -2.5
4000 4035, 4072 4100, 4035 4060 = -1.3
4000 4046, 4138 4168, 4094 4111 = 3.4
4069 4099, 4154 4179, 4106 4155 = -0.6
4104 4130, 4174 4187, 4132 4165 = -2.4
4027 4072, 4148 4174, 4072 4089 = 0.8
